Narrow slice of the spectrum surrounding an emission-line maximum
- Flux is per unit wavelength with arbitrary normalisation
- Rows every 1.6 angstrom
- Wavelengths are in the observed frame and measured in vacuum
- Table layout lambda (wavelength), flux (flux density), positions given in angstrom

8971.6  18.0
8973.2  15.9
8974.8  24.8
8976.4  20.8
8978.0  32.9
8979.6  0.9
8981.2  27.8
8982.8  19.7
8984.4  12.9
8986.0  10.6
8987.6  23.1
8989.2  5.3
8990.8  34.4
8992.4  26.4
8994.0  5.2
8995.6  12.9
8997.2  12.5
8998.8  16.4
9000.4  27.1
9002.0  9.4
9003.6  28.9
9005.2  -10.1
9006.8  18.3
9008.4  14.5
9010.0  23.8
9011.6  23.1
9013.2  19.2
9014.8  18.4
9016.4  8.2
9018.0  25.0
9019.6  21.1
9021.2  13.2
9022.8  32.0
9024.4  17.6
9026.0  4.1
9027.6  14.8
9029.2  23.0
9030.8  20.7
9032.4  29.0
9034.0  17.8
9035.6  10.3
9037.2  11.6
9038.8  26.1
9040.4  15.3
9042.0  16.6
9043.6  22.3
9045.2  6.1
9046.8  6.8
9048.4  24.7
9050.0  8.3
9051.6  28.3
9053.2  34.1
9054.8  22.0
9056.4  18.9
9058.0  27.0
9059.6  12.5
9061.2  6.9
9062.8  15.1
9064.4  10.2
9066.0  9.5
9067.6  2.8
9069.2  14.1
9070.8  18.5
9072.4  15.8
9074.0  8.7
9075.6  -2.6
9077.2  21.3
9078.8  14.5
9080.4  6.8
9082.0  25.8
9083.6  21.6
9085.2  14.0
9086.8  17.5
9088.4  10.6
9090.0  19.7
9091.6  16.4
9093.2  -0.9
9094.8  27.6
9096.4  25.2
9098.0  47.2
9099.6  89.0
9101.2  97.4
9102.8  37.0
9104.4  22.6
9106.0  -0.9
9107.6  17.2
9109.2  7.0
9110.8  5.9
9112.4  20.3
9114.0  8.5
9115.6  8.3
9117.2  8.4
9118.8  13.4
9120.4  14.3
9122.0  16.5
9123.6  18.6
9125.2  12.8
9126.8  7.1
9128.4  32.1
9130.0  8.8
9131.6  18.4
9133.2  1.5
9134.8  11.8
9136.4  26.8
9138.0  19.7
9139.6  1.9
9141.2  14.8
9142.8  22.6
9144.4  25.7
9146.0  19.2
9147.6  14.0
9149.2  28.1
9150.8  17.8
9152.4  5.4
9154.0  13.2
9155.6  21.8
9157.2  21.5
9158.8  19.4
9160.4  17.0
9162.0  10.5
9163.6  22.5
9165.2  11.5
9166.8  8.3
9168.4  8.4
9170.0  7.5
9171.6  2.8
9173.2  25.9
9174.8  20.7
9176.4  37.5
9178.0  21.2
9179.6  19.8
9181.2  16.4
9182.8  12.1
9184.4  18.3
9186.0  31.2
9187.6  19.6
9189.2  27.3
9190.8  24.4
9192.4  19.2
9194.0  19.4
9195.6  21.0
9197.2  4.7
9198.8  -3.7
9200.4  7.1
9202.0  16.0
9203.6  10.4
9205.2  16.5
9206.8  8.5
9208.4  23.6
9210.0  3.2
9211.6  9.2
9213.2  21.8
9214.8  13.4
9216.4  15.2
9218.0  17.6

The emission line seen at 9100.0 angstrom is H-beta 4861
